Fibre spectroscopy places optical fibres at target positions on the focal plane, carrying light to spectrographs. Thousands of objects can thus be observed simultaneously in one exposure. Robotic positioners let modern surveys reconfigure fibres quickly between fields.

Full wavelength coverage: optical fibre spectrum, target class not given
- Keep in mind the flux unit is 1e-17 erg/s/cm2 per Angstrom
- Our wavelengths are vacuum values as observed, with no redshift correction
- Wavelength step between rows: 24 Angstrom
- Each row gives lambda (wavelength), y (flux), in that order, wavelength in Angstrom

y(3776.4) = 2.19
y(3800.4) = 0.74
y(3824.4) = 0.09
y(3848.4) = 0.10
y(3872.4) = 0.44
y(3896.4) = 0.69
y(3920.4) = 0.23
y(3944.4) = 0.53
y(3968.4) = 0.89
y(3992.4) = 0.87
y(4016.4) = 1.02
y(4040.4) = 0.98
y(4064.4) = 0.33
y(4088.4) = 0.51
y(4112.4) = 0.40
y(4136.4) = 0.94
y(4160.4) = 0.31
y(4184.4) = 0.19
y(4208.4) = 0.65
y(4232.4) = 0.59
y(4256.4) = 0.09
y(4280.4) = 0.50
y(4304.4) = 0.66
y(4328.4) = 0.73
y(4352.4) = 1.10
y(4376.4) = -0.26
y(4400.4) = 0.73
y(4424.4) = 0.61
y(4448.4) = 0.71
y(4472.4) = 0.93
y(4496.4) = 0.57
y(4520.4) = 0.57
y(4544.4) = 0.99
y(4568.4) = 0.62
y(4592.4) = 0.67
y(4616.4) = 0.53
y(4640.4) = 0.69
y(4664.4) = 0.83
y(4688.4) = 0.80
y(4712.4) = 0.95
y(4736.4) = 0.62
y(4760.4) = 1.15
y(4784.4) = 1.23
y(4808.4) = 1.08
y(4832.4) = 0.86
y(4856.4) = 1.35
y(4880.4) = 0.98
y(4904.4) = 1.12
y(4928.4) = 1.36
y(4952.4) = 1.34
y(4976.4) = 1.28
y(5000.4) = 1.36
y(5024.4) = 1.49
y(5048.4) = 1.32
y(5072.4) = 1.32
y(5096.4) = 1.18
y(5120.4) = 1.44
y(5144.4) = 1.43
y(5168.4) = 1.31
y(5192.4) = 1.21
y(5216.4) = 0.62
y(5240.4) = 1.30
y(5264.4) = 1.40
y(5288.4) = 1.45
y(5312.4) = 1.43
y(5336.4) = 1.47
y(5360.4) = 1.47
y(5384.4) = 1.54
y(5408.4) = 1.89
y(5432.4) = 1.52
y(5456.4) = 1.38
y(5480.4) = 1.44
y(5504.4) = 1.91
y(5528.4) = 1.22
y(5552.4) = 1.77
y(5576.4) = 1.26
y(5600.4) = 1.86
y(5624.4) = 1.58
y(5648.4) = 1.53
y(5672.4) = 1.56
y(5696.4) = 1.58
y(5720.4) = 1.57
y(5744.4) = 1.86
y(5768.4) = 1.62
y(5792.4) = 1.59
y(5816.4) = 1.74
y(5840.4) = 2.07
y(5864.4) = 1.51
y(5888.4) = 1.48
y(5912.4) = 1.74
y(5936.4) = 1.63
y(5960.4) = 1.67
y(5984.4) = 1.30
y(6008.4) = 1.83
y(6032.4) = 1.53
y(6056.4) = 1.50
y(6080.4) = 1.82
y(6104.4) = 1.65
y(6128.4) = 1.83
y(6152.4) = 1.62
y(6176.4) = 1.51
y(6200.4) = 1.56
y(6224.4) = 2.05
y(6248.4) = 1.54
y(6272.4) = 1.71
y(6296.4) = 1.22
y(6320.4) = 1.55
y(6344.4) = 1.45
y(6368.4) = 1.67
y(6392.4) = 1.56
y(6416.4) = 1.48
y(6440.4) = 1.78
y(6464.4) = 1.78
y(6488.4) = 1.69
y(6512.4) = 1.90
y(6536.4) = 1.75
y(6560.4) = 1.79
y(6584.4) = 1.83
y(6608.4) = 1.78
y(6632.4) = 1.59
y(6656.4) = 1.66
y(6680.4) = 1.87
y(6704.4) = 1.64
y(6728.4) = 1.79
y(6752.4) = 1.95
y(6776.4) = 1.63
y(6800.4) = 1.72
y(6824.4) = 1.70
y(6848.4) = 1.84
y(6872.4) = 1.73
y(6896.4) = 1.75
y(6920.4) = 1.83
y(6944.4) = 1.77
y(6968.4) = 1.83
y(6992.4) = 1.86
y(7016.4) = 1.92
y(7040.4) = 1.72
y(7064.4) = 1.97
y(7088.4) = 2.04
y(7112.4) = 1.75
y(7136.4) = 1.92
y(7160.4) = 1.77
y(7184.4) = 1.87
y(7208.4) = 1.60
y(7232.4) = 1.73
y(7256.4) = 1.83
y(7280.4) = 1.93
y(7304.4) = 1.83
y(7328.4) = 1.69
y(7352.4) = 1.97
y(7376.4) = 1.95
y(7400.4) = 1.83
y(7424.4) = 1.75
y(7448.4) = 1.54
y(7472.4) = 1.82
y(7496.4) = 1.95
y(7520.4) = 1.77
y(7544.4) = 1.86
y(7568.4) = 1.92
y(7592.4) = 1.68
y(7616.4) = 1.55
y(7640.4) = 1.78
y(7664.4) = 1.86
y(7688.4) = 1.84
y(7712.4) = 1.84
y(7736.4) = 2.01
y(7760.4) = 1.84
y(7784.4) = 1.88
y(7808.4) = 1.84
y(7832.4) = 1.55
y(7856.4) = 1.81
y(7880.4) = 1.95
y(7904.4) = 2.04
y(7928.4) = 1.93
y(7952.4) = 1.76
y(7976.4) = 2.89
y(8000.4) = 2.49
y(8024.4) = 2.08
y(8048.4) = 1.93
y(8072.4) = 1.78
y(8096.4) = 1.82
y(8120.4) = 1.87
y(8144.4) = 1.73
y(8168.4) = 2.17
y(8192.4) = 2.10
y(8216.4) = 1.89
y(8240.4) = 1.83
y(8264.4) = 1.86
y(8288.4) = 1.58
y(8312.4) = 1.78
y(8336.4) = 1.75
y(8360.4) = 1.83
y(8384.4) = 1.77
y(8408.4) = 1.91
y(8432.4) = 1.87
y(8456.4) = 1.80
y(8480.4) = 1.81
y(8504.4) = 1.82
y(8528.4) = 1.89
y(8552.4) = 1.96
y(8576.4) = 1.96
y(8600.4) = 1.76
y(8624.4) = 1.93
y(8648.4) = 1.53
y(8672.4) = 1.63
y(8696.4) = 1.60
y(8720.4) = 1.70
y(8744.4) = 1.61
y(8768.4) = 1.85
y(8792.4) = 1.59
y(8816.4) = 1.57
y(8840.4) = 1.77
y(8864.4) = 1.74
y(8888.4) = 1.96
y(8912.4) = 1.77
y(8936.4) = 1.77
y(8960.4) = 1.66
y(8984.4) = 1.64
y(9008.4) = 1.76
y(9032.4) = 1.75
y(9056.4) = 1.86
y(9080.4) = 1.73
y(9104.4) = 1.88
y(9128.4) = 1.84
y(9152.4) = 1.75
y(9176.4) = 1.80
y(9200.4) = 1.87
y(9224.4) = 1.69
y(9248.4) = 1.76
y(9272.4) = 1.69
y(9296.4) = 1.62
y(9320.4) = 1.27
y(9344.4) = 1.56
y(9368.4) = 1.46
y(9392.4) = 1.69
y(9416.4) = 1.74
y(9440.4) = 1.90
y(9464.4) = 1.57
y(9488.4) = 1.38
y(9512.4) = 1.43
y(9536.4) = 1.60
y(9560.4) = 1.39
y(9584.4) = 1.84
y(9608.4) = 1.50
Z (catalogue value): 0.22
